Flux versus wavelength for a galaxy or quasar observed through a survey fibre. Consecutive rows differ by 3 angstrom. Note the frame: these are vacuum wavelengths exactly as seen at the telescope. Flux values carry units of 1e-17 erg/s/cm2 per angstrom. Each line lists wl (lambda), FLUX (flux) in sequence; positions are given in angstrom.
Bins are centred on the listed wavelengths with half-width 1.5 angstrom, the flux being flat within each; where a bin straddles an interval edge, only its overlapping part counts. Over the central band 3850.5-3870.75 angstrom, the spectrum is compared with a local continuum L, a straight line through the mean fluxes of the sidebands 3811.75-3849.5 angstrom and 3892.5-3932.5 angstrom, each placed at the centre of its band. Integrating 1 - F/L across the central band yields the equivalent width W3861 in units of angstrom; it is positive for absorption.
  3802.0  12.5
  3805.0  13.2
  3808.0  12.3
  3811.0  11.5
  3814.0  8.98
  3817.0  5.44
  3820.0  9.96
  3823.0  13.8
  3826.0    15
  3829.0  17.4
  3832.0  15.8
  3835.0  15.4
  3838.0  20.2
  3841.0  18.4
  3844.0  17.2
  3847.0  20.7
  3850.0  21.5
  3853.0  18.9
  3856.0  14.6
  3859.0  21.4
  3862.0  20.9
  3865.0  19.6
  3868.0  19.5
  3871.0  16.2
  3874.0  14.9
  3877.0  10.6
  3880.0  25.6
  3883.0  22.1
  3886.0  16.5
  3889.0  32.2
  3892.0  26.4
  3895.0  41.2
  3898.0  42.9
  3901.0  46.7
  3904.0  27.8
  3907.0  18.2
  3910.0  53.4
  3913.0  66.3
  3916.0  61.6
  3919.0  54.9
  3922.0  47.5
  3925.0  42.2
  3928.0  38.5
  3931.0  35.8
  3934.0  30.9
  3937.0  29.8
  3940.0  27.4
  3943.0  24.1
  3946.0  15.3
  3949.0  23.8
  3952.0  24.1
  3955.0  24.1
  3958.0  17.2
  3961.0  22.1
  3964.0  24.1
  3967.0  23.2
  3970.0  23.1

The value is 5.0 angstrom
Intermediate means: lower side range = 15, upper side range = 43.9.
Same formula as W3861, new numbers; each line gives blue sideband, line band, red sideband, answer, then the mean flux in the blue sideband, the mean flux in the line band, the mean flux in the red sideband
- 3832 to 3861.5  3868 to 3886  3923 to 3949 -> 3.8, 18.6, 17.9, 30.4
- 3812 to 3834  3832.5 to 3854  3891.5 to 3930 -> 0.9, 12.4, 18.8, 44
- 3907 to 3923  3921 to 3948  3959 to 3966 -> 6.3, 53.4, 31.9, 22.7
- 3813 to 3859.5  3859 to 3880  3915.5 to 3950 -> 4.2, 15.9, 17.9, 35.4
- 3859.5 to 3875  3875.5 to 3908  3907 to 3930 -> 5.1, 18.5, 28.4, 49.5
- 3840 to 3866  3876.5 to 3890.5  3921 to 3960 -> 0.3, 19.3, 22.2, 29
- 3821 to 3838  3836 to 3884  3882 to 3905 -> 8.8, 15.7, 18.8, 32.3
